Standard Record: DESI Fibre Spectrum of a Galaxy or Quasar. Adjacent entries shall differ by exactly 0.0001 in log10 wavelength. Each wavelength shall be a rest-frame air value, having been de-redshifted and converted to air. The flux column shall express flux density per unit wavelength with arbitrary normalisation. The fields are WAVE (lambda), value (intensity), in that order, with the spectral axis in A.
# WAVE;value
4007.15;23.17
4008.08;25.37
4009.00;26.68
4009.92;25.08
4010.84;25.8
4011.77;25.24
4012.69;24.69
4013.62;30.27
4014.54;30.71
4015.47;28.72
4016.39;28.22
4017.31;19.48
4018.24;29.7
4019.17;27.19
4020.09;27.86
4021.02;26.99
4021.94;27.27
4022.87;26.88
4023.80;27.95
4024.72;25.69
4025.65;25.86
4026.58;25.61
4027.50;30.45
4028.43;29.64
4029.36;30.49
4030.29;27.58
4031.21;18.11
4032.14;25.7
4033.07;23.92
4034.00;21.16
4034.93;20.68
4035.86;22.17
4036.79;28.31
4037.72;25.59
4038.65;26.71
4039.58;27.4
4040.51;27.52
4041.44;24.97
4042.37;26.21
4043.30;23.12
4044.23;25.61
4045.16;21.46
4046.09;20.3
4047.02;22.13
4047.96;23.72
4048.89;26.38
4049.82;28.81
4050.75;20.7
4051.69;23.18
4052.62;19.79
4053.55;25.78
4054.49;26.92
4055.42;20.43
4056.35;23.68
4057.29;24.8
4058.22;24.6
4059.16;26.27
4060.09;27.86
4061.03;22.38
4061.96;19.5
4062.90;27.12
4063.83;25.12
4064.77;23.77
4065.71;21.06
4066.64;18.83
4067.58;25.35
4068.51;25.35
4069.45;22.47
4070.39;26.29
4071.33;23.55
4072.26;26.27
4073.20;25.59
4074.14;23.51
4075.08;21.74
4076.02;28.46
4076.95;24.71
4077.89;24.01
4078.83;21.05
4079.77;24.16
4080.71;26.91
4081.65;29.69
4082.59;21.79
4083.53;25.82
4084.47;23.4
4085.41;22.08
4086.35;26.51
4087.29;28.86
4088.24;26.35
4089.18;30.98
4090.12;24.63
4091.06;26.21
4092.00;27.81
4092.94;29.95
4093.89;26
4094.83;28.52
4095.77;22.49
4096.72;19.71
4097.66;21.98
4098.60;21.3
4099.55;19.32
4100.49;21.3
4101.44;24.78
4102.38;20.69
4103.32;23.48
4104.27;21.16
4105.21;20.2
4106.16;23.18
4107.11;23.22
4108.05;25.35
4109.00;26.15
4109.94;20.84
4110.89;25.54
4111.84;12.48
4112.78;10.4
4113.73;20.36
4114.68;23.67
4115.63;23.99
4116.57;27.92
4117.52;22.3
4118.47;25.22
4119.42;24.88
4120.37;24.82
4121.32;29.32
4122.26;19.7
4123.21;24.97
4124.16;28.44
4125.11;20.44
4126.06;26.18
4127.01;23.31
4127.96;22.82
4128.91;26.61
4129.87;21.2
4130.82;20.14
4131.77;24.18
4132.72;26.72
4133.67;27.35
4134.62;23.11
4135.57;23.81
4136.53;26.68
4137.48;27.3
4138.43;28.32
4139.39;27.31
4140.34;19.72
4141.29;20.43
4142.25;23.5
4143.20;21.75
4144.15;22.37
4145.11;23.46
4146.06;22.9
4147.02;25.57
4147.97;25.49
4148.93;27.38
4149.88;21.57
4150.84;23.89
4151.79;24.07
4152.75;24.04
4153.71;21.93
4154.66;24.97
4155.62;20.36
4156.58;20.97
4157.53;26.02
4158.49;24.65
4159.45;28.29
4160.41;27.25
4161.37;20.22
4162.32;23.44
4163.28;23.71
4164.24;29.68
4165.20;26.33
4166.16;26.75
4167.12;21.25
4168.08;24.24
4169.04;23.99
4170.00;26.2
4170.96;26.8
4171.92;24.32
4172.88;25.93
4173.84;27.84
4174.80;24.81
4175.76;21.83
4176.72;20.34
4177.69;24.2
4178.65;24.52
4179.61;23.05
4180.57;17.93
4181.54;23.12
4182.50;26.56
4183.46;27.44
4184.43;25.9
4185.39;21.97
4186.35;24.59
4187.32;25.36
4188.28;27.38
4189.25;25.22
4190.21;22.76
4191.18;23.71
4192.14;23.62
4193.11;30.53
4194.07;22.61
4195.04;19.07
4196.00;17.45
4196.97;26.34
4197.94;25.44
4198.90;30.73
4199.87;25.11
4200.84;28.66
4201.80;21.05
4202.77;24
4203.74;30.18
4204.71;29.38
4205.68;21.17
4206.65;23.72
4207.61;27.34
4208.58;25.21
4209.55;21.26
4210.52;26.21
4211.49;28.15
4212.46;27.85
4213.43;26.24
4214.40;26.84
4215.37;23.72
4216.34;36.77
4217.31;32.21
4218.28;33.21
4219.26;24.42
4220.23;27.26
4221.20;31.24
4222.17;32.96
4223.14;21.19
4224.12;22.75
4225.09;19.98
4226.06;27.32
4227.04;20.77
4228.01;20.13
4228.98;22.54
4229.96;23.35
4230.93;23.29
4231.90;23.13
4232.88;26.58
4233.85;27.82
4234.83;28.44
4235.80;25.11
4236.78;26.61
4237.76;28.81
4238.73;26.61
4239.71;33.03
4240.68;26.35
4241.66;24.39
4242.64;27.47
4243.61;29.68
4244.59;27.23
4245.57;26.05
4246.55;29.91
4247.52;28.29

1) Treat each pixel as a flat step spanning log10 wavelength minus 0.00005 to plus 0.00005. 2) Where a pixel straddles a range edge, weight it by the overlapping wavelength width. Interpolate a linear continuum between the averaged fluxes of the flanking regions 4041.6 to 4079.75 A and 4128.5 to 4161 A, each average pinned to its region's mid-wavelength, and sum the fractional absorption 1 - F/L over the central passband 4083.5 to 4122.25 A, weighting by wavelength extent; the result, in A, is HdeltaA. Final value 0.67 A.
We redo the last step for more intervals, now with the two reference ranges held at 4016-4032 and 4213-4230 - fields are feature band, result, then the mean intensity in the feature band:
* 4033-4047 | 1.3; 24.3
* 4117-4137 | 1.6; 24.4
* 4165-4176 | 0.6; 25.1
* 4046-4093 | 3.6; 24.6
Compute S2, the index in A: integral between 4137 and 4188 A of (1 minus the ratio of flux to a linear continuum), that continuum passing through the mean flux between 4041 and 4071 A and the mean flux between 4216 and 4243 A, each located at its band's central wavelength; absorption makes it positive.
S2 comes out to 2.4 A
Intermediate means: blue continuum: 23.9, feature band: 24.3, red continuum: 26.5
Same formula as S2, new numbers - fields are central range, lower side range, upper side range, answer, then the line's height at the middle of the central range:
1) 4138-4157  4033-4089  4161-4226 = 1.15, 25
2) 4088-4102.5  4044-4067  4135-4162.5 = -0.46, 23.8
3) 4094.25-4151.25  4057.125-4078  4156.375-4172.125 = 3.13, 24.7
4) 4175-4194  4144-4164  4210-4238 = 0.65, 25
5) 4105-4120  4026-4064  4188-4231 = 1.65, 25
